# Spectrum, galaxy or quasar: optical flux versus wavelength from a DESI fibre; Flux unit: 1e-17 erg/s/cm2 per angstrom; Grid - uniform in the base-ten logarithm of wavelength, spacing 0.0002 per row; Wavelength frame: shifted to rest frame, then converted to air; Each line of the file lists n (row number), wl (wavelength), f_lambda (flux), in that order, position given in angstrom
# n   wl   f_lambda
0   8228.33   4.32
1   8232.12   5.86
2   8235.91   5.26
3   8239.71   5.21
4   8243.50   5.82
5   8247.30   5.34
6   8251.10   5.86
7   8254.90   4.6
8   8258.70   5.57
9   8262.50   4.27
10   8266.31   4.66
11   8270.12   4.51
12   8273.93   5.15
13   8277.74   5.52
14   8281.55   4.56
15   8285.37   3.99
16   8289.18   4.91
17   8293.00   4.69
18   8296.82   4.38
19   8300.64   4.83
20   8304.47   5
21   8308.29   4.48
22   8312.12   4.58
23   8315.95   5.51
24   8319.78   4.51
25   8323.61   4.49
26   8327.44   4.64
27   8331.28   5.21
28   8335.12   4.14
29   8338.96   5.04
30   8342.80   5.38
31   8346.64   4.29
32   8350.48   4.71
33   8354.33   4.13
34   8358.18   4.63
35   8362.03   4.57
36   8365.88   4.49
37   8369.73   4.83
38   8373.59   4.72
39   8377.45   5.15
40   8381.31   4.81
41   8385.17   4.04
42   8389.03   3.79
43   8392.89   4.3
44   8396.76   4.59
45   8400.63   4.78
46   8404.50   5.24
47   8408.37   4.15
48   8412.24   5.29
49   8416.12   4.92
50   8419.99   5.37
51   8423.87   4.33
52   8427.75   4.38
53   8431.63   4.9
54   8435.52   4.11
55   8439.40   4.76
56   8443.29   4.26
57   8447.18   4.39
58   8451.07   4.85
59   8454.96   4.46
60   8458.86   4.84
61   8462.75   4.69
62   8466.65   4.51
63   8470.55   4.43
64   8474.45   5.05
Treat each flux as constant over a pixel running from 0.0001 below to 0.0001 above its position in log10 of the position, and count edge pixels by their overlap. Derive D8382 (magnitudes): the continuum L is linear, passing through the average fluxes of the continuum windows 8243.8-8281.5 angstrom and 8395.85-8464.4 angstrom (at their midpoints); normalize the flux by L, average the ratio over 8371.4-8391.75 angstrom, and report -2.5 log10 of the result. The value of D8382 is 0.07 mag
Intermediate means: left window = 5.06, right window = 4.69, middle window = 4.5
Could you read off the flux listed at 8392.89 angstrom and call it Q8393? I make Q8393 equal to 4.3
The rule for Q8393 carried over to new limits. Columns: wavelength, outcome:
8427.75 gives 4.38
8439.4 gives 4.76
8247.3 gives 5.34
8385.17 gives 4.04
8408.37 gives 4.15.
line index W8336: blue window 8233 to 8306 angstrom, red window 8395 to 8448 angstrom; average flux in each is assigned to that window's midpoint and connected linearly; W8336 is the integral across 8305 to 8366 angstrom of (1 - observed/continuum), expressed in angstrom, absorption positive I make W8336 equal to 2.0 angstrom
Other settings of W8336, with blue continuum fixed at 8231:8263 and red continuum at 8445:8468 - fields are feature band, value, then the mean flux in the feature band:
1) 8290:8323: 2.54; 4.74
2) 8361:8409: 2.79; 4.59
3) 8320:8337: 1.52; 4.61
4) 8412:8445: 0.32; 4.67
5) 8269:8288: 1.72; 4.76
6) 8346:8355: 1.02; 4.42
